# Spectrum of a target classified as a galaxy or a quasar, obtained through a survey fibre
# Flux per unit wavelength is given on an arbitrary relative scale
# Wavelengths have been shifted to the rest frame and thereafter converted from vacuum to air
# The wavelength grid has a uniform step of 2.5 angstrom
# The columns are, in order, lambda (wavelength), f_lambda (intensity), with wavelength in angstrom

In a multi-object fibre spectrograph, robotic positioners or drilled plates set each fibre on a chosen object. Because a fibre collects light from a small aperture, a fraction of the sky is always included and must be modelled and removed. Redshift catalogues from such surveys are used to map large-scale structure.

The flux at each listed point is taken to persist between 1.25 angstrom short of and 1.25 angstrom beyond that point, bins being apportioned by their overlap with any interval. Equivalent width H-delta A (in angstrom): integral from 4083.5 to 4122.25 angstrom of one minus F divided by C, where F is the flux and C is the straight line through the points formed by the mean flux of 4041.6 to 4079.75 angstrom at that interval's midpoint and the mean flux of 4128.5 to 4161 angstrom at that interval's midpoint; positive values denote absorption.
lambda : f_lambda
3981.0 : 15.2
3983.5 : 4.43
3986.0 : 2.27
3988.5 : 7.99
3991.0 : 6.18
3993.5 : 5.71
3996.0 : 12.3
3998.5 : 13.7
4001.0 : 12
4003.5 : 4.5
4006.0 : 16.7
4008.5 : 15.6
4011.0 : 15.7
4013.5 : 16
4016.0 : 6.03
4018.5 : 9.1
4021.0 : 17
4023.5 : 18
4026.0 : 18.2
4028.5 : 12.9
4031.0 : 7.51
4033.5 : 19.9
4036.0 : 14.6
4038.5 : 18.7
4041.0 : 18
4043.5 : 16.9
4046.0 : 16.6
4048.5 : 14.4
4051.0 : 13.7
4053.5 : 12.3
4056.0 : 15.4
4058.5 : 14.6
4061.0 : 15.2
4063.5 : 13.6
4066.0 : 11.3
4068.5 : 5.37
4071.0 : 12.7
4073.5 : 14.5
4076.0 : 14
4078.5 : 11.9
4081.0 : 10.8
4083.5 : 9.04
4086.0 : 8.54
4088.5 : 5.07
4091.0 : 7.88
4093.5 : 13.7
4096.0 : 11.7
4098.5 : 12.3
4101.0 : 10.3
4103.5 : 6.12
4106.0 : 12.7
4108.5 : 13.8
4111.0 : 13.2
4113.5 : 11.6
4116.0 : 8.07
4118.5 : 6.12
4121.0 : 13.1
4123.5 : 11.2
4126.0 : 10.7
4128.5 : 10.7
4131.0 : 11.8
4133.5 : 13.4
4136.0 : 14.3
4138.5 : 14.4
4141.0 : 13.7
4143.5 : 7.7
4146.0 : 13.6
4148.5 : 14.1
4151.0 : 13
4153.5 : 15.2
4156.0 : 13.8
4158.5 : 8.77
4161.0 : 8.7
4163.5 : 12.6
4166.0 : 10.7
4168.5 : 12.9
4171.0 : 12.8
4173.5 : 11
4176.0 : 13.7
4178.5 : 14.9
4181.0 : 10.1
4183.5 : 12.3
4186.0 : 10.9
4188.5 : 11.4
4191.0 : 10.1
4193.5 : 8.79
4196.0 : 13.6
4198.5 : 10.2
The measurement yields 8.37 angstrom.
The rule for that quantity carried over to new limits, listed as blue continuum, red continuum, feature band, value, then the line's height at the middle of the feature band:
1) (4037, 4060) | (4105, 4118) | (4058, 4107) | 8.84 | 13.4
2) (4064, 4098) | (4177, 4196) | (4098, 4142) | -2.39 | 10.9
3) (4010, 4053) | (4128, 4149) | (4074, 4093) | 5.29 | 13.8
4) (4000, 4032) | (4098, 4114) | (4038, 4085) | -4.88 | 12.2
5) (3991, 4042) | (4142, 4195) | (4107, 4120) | 1.82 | 12.4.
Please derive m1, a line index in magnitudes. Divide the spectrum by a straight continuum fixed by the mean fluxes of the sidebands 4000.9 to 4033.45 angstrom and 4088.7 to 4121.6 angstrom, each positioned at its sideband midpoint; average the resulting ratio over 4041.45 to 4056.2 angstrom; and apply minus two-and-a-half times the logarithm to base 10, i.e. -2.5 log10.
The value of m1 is -0.213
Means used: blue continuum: 13.3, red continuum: 10.6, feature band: 15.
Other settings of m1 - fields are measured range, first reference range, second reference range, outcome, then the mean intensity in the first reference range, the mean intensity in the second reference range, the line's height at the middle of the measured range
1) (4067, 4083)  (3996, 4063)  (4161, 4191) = 0.185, 14.3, 11.9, 13.6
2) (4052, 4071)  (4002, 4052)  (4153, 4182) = 0.110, 14.5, 12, 13.9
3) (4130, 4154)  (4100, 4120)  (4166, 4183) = -0.154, 10.3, 12.4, 11.3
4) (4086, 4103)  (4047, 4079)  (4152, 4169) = 0.269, 13.1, 11.8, 12.6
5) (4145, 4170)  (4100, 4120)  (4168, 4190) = -0.070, 10.3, 12.2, 11.6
